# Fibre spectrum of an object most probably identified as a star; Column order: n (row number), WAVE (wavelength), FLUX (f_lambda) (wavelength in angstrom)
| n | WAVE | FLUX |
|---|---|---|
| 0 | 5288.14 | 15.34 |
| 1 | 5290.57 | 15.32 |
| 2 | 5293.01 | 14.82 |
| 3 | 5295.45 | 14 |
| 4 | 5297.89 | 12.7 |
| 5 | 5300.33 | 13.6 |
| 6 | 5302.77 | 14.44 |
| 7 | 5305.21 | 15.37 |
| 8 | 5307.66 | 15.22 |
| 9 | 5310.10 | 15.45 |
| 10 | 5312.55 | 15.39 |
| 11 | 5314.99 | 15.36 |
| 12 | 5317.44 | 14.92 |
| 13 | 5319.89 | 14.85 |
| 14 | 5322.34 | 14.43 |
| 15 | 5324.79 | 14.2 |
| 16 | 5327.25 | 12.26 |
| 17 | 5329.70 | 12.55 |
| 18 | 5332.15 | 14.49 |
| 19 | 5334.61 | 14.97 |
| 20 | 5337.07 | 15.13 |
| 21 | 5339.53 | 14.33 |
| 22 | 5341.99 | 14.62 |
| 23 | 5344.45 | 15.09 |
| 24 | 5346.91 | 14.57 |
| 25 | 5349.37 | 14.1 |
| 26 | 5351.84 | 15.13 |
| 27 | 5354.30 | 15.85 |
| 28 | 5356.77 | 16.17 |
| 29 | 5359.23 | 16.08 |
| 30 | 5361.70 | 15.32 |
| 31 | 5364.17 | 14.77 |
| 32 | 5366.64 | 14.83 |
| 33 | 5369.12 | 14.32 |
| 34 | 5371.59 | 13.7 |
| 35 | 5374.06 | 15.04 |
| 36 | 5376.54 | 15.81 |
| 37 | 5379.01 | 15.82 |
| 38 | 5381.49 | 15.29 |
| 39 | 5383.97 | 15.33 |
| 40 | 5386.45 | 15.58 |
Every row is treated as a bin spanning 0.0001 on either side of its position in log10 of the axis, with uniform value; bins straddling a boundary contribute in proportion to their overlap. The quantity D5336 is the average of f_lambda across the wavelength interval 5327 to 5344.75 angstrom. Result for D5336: 14.2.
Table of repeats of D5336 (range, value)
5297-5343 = 14.4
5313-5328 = 14.5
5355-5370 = 15.3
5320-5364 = 14.7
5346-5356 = 15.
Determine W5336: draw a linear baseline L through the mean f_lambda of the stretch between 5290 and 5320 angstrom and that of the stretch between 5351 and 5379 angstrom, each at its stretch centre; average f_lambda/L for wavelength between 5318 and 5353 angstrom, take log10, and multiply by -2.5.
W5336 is 0.05 mag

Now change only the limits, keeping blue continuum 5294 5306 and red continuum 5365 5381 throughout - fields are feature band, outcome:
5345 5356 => -0.02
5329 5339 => 0.00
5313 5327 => -0.03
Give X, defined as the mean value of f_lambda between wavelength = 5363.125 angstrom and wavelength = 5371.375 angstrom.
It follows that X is 14.5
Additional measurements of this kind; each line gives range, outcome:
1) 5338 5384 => 15.1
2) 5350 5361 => 15.7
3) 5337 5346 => 14.7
